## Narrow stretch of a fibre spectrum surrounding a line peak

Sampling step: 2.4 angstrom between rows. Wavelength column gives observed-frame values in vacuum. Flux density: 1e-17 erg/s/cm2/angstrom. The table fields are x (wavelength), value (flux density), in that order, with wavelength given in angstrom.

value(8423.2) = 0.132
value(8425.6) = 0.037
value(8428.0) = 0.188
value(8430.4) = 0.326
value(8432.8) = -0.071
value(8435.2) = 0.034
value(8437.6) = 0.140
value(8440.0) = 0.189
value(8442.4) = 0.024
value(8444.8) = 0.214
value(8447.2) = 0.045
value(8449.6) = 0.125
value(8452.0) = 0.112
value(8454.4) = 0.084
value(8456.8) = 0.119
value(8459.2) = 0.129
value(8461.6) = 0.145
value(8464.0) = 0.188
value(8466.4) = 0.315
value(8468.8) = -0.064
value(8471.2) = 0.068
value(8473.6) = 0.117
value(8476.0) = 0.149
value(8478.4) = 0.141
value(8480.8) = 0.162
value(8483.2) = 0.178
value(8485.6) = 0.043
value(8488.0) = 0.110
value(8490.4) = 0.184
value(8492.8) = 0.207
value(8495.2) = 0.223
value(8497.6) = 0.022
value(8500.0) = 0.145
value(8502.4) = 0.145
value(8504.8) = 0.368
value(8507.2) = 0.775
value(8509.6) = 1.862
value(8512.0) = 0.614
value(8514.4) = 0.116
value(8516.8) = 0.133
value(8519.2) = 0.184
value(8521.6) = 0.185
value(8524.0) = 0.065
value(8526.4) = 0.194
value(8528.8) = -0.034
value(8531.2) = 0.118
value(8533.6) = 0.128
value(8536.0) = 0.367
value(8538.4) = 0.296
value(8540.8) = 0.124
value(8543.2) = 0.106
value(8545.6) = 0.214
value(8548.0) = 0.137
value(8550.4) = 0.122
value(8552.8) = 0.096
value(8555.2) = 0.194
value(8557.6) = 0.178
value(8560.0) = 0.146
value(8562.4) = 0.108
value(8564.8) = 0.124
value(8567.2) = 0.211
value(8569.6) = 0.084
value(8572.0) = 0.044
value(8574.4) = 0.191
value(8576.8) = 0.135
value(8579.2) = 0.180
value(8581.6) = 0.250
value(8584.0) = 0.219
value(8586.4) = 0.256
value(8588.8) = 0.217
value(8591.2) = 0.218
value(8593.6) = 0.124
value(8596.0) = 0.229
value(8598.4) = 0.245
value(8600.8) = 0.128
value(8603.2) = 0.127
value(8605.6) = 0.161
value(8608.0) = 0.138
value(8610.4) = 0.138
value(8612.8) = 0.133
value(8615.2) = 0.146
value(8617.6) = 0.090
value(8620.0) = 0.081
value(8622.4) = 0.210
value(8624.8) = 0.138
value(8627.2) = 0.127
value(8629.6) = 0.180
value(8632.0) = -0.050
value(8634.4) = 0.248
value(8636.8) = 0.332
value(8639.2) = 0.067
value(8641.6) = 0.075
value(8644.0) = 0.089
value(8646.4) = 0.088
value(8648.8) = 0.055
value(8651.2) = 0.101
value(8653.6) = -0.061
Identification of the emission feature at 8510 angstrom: H-alpha 6563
